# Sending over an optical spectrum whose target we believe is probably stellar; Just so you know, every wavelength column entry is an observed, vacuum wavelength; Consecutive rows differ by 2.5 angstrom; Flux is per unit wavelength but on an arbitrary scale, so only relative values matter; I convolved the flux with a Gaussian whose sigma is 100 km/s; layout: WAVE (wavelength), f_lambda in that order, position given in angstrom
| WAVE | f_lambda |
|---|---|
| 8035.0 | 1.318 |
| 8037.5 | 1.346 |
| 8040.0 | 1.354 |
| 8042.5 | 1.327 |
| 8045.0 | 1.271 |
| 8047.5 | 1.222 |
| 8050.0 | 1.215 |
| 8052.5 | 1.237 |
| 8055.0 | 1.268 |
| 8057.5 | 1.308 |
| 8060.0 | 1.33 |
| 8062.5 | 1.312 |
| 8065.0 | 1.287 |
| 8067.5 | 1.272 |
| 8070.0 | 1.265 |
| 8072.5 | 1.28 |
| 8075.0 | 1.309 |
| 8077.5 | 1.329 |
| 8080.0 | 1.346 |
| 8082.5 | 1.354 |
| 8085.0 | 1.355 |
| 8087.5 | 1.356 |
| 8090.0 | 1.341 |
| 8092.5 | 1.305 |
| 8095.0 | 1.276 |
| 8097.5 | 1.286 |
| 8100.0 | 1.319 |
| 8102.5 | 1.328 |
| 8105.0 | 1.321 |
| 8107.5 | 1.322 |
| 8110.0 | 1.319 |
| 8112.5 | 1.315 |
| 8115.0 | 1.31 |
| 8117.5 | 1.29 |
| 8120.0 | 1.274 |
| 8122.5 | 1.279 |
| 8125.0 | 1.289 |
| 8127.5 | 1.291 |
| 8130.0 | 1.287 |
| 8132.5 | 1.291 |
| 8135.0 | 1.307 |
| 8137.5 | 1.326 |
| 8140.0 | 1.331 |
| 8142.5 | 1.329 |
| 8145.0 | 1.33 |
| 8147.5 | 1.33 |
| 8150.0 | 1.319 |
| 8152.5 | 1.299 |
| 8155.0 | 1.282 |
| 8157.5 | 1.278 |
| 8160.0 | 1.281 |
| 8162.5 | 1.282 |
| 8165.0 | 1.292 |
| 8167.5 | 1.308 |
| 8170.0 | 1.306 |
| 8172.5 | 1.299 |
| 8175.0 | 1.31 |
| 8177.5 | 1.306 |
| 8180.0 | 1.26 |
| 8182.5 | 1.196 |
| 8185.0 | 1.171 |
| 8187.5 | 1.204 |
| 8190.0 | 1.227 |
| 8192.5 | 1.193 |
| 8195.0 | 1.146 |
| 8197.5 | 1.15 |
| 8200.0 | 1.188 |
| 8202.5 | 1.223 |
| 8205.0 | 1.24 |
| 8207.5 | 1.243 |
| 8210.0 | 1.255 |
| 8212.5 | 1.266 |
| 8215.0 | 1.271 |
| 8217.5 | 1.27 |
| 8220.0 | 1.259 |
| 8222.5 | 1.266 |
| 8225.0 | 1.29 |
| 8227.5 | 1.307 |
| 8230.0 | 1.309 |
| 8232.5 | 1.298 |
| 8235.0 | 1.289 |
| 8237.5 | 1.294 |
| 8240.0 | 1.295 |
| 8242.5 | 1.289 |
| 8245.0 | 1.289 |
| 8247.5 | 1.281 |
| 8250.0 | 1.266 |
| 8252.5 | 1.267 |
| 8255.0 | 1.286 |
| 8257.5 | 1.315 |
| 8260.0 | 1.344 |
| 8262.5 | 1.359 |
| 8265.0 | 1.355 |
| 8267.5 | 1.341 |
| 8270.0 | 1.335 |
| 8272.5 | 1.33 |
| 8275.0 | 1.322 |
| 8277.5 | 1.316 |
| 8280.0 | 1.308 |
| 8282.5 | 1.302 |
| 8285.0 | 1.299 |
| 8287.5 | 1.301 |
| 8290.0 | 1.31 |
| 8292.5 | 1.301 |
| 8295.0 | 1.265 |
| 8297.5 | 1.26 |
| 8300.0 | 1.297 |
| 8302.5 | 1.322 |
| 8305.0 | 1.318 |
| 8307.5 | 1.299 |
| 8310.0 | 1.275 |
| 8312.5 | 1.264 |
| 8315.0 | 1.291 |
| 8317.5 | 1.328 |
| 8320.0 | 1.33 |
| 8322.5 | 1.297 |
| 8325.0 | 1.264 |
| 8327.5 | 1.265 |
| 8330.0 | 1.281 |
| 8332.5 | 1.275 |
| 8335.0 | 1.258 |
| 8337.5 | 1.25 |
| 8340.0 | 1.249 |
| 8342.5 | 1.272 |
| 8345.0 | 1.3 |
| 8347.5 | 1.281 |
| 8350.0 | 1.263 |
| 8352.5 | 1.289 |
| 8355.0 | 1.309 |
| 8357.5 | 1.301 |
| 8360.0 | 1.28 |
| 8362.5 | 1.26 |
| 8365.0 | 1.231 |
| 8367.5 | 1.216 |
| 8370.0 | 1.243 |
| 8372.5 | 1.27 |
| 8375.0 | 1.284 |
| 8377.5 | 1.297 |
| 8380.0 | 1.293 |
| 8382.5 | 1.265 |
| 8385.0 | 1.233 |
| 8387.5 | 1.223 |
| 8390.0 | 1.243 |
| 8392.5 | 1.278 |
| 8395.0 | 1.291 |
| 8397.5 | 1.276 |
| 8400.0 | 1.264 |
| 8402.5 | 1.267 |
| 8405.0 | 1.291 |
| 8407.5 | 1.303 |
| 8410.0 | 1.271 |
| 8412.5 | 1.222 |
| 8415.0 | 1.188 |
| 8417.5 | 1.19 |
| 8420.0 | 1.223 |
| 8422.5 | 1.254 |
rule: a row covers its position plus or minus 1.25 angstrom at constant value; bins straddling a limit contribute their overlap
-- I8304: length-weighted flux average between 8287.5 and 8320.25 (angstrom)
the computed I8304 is 1.3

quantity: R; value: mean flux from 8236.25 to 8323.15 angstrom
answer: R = 1.3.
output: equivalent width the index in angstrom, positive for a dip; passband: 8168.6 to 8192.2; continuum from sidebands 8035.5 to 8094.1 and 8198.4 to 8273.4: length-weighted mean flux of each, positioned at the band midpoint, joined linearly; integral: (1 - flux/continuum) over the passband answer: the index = 0.7 angstrom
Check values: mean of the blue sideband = 1.3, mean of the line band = 1.25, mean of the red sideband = 1.29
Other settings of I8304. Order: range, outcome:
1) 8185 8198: 1.18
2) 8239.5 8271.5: 1.31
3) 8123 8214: 1.27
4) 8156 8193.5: 1.26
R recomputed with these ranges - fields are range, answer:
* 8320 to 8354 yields 1.27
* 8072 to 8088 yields 1.33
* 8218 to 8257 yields 1.29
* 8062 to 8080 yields 1.3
